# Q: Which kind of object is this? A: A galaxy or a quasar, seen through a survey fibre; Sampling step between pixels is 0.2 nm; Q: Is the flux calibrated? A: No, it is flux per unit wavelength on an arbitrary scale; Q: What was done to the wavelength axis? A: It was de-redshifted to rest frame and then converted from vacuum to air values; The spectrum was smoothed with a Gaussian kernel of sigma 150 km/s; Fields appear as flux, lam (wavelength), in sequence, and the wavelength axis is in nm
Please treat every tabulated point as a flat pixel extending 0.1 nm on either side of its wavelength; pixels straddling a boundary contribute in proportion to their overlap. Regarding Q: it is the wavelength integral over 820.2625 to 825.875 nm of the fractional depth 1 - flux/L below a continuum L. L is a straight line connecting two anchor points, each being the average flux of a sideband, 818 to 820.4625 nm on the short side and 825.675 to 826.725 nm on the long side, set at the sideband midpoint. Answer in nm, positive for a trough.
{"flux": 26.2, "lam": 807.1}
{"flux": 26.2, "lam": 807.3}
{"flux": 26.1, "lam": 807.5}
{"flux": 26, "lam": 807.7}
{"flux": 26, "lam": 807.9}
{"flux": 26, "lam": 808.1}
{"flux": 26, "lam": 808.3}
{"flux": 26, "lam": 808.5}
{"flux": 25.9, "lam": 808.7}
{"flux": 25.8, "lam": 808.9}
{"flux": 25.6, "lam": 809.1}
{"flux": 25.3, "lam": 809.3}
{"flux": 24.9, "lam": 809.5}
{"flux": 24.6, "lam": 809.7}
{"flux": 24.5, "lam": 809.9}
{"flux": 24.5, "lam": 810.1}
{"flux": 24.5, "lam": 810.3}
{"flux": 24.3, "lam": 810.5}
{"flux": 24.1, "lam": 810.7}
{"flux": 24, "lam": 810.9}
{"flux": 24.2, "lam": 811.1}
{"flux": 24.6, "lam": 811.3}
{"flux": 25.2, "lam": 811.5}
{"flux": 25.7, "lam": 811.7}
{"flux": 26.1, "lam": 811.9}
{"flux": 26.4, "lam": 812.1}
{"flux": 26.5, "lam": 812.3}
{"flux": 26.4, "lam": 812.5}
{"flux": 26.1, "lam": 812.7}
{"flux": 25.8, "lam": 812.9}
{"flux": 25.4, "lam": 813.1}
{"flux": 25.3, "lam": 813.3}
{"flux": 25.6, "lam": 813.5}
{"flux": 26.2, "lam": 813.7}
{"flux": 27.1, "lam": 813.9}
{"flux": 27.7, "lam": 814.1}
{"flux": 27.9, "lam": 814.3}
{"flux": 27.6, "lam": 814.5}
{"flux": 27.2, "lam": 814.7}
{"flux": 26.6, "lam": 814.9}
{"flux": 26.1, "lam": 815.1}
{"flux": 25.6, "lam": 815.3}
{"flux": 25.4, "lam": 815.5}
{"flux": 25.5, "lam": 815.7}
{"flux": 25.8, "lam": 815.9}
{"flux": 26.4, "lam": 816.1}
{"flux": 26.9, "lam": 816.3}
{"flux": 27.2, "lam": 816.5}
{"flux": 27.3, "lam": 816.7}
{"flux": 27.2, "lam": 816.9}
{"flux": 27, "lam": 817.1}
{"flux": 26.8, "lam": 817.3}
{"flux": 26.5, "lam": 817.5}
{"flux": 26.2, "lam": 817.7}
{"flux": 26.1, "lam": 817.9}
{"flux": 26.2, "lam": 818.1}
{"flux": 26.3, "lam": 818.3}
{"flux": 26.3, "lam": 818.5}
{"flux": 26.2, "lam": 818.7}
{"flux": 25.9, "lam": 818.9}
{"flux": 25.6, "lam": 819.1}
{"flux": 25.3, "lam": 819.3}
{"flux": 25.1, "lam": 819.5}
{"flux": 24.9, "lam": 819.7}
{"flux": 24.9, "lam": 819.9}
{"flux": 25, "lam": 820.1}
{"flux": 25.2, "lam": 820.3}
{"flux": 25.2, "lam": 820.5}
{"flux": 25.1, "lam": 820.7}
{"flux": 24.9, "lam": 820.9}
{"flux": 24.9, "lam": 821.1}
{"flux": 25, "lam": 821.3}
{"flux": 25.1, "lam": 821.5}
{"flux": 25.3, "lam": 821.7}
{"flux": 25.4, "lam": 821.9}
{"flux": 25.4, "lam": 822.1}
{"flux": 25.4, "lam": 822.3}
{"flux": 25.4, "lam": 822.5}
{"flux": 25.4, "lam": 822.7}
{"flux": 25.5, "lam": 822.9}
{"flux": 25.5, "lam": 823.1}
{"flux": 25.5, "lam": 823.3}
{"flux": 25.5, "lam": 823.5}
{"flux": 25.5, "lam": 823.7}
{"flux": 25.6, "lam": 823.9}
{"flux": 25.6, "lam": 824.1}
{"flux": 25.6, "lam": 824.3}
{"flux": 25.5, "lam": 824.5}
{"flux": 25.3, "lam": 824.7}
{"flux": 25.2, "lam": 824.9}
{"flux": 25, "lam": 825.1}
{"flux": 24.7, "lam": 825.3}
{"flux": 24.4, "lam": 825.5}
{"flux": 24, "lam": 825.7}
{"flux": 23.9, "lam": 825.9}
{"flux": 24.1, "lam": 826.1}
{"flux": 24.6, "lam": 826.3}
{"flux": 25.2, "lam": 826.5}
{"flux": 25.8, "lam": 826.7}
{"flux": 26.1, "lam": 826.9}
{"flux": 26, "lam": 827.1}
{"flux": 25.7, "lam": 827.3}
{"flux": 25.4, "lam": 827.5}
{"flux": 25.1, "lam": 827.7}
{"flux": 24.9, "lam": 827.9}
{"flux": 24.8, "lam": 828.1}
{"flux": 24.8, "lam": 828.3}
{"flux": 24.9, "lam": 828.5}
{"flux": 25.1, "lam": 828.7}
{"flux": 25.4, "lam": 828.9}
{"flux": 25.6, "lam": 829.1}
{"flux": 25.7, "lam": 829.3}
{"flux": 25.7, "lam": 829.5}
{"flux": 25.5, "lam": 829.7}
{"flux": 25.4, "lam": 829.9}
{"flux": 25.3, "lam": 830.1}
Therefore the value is -0.043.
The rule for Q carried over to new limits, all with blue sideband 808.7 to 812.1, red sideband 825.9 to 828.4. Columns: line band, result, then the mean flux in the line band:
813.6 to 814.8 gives -0.11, 27.3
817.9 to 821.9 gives -0.05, 25.4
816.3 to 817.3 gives -0.08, 27.1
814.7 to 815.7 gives -0.04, 26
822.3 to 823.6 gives -0.02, 25.5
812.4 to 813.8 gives -0.05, 25.8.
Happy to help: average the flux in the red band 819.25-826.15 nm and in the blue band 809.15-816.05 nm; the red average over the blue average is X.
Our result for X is 1.0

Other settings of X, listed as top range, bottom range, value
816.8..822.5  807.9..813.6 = 1.01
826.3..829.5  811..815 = 0.97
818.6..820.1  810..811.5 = 1.04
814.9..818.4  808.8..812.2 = 1.06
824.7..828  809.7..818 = 0.96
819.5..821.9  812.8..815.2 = 0.94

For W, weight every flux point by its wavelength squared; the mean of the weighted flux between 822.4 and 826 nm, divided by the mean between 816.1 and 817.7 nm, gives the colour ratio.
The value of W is 1.0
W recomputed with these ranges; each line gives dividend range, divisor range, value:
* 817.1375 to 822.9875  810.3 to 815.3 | 1.00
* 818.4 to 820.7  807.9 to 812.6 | 1.03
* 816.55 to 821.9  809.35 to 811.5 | 1.08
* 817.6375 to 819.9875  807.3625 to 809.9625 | 1.03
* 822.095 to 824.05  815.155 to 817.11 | 0.98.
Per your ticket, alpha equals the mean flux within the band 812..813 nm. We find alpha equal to 26.2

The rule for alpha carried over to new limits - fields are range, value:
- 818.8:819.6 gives 25.5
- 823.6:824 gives 25.6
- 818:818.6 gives 26.3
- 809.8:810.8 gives 24.4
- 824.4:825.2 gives 25.3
